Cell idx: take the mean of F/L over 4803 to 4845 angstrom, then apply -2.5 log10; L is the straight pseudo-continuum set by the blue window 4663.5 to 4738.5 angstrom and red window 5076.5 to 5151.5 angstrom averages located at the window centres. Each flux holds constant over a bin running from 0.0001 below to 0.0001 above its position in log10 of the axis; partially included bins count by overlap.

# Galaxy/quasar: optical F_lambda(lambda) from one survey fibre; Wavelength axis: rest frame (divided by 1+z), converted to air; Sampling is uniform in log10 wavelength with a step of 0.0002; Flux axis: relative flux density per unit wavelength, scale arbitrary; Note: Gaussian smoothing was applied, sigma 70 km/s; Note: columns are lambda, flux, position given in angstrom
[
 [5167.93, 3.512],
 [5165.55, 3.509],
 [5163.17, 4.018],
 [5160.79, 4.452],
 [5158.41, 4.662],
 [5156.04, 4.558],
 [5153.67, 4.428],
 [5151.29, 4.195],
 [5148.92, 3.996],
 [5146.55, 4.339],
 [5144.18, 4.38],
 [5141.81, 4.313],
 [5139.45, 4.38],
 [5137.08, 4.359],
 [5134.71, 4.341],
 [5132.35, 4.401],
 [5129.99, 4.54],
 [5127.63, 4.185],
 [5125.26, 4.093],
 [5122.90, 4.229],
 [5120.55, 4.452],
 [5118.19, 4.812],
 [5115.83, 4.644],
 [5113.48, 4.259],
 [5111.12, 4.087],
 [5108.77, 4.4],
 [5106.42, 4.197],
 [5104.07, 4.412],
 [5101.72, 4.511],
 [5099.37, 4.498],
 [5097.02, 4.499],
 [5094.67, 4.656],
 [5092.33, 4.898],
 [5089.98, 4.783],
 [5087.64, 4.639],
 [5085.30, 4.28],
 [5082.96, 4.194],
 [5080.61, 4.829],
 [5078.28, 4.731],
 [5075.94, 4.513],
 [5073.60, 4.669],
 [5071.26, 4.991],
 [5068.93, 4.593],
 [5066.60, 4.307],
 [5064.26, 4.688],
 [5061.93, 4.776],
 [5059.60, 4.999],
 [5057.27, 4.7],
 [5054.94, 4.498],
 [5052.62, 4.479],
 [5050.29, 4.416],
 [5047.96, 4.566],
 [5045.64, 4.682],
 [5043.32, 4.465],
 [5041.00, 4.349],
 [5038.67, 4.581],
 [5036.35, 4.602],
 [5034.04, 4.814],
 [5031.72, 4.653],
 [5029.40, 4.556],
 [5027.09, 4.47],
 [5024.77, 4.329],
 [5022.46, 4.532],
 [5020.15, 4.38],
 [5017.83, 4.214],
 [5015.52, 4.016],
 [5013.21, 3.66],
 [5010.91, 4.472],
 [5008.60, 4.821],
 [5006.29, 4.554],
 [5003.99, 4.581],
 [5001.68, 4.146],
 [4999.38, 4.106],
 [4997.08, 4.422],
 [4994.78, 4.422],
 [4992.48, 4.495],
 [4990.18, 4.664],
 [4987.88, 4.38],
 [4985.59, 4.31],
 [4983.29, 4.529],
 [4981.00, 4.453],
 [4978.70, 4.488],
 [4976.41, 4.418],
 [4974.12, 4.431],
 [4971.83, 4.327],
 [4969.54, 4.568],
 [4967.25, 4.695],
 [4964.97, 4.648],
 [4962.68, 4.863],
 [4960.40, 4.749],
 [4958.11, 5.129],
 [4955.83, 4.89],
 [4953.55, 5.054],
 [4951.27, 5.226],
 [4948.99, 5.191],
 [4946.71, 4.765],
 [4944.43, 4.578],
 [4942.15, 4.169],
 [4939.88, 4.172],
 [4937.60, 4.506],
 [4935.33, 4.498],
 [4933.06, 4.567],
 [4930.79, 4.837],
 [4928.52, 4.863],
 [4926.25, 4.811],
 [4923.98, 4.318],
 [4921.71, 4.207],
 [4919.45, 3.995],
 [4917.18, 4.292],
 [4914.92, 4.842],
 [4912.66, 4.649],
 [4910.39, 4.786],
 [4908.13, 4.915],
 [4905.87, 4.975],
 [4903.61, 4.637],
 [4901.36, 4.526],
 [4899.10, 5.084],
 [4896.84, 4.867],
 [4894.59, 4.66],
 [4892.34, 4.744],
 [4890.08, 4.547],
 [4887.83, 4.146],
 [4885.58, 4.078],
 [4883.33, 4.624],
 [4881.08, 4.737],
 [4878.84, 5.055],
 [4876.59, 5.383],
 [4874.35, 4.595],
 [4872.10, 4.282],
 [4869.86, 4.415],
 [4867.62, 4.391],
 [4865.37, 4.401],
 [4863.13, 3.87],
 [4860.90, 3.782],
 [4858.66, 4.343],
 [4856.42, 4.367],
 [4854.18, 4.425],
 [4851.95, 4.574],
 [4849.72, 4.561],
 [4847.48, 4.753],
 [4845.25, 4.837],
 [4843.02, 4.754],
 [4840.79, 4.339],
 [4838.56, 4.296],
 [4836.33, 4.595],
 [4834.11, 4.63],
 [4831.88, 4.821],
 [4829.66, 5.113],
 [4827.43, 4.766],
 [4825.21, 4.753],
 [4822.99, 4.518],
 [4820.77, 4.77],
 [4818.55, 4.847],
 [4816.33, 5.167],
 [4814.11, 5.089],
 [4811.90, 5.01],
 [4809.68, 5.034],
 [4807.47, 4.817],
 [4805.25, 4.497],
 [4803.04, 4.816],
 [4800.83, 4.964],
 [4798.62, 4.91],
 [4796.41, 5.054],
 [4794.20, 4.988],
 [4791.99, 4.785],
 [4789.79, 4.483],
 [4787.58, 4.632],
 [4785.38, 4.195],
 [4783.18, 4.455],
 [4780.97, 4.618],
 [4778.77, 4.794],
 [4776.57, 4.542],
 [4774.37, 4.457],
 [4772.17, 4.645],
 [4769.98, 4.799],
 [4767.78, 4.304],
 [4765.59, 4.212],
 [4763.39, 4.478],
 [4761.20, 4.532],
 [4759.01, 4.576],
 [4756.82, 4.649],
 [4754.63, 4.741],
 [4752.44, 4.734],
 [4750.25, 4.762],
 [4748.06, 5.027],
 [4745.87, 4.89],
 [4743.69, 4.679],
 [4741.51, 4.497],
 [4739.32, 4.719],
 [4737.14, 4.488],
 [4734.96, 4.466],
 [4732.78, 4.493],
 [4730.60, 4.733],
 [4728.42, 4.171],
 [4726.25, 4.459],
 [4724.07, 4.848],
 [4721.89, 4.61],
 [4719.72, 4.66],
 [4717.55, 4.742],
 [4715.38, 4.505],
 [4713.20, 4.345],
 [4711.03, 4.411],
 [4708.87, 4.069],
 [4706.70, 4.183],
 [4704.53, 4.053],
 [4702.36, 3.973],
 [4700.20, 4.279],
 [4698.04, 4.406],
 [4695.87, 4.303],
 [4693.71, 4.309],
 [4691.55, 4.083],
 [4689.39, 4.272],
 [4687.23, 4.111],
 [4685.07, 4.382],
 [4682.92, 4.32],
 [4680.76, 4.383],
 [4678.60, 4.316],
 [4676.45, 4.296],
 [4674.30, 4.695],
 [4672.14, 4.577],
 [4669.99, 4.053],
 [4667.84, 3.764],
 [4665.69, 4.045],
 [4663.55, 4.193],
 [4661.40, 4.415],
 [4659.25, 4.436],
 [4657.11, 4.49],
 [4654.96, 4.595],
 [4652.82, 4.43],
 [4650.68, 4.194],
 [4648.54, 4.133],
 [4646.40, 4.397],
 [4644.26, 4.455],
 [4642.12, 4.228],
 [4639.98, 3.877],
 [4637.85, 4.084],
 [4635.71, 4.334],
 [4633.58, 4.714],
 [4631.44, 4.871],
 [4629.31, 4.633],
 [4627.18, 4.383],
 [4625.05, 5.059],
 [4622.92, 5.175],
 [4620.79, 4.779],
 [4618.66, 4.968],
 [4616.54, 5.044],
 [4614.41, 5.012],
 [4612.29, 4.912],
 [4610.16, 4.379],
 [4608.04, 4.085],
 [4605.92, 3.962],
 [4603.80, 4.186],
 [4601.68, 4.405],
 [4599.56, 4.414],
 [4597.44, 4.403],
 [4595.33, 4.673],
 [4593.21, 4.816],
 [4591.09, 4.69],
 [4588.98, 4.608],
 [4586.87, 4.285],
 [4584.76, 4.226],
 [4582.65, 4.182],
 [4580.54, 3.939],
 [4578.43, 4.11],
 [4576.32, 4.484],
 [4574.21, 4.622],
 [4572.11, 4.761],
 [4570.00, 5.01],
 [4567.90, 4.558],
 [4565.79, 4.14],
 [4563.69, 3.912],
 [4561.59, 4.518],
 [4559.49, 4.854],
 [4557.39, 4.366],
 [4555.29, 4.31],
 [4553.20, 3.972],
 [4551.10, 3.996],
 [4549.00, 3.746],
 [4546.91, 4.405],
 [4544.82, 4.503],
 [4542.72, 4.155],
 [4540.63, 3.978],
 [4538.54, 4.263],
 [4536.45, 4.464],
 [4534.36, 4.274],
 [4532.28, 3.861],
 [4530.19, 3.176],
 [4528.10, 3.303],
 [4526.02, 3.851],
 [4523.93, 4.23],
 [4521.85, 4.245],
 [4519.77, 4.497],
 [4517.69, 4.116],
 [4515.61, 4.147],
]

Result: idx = -0.09 mag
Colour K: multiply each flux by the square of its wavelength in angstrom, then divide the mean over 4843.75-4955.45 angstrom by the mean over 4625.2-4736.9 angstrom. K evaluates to 1.15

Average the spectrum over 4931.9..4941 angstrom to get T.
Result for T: 4.44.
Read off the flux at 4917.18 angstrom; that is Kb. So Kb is 4.292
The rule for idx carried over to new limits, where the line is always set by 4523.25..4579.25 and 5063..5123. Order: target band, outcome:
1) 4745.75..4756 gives -0.11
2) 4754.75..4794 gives -0.05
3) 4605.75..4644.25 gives -0.08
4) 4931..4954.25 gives -0.05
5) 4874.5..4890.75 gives -0.06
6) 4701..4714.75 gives 0.03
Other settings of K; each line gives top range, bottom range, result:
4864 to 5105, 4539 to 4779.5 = 1.18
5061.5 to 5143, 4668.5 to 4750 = 1.19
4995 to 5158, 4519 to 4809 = 1.19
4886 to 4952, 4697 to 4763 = 1.11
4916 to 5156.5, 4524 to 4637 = 1.24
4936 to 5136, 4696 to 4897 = 1.09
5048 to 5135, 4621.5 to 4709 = 1.24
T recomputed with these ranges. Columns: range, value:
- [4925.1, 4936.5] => 4.72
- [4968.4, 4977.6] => 4.44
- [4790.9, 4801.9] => 4.94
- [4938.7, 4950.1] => 4.57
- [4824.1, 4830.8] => 4.88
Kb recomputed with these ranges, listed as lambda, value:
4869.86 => 4.415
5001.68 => 4.146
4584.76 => 4.226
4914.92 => 4.842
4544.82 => 4.503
